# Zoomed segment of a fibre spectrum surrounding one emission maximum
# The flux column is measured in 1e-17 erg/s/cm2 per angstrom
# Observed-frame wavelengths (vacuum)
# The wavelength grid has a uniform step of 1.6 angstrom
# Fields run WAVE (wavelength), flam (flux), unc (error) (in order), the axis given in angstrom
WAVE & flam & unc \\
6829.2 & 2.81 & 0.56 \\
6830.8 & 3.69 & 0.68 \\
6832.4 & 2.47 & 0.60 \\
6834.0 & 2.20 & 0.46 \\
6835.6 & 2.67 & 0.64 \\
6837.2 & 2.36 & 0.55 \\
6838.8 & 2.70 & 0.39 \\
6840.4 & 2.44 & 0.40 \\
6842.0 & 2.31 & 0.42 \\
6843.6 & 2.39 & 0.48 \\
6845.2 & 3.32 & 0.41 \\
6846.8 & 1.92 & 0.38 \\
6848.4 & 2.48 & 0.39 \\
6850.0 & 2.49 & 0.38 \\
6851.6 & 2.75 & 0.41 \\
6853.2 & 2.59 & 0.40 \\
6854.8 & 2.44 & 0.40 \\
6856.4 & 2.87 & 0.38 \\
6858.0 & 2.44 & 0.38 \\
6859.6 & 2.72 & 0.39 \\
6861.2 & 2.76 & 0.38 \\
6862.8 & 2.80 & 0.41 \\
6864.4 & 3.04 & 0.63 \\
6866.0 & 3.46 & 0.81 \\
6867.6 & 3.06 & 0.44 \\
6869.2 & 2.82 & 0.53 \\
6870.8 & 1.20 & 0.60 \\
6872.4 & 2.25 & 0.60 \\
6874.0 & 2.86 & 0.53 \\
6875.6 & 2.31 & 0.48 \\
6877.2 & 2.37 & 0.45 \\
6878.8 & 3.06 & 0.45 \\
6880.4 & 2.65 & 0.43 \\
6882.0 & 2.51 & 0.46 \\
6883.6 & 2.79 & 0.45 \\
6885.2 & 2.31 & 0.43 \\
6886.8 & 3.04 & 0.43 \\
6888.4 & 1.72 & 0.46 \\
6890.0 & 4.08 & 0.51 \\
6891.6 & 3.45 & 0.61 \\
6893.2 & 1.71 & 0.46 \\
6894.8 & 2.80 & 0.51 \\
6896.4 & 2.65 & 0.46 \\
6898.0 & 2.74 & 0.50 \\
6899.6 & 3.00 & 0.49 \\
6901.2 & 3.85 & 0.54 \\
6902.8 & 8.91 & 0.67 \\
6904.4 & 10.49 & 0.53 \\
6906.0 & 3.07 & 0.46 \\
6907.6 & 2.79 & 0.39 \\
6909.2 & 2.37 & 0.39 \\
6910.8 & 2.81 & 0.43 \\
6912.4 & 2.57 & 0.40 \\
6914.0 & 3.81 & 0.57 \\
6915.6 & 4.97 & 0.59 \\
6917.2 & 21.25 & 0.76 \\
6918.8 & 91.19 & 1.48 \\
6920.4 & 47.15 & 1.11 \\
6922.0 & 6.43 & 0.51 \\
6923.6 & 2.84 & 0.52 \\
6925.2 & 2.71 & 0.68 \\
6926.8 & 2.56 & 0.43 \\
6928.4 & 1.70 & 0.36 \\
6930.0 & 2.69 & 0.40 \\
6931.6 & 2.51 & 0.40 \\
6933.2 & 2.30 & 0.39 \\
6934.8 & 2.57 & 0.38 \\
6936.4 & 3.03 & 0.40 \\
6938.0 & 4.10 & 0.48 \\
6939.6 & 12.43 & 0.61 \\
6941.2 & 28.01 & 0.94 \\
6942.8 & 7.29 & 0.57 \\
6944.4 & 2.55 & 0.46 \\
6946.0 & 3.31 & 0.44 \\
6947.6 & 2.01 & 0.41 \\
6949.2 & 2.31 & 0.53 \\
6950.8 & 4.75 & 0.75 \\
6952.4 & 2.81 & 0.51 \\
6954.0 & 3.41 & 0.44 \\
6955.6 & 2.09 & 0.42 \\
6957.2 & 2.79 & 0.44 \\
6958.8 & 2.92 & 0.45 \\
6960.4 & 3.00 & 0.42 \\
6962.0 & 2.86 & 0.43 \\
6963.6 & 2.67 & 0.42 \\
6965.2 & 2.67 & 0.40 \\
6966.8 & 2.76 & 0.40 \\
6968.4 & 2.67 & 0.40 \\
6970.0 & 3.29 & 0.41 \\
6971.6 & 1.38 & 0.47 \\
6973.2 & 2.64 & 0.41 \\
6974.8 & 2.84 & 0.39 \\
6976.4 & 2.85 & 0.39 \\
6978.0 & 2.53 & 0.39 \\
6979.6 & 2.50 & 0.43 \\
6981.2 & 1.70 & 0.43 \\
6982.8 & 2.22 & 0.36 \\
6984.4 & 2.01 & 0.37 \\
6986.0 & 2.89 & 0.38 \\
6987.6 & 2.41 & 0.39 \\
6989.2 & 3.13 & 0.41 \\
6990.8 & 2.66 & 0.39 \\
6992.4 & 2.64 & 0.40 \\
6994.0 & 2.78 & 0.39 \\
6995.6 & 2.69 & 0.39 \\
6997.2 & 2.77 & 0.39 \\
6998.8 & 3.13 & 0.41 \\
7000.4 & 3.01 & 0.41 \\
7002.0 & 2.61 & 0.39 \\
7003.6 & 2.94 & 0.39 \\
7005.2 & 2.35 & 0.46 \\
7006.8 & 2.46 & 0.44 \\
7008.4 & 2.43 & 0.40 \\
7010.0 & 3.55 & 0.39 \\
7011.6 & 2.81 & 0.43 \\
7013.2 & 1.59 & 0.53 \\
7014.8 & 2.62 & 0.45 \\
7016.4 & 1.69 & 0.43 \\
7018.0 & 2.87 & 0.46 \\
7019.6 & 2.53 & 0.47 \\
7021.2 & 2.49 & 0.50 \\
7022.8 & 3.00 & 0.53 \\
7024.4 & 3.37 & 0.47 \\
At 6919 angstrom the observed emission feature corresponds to H-alpha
